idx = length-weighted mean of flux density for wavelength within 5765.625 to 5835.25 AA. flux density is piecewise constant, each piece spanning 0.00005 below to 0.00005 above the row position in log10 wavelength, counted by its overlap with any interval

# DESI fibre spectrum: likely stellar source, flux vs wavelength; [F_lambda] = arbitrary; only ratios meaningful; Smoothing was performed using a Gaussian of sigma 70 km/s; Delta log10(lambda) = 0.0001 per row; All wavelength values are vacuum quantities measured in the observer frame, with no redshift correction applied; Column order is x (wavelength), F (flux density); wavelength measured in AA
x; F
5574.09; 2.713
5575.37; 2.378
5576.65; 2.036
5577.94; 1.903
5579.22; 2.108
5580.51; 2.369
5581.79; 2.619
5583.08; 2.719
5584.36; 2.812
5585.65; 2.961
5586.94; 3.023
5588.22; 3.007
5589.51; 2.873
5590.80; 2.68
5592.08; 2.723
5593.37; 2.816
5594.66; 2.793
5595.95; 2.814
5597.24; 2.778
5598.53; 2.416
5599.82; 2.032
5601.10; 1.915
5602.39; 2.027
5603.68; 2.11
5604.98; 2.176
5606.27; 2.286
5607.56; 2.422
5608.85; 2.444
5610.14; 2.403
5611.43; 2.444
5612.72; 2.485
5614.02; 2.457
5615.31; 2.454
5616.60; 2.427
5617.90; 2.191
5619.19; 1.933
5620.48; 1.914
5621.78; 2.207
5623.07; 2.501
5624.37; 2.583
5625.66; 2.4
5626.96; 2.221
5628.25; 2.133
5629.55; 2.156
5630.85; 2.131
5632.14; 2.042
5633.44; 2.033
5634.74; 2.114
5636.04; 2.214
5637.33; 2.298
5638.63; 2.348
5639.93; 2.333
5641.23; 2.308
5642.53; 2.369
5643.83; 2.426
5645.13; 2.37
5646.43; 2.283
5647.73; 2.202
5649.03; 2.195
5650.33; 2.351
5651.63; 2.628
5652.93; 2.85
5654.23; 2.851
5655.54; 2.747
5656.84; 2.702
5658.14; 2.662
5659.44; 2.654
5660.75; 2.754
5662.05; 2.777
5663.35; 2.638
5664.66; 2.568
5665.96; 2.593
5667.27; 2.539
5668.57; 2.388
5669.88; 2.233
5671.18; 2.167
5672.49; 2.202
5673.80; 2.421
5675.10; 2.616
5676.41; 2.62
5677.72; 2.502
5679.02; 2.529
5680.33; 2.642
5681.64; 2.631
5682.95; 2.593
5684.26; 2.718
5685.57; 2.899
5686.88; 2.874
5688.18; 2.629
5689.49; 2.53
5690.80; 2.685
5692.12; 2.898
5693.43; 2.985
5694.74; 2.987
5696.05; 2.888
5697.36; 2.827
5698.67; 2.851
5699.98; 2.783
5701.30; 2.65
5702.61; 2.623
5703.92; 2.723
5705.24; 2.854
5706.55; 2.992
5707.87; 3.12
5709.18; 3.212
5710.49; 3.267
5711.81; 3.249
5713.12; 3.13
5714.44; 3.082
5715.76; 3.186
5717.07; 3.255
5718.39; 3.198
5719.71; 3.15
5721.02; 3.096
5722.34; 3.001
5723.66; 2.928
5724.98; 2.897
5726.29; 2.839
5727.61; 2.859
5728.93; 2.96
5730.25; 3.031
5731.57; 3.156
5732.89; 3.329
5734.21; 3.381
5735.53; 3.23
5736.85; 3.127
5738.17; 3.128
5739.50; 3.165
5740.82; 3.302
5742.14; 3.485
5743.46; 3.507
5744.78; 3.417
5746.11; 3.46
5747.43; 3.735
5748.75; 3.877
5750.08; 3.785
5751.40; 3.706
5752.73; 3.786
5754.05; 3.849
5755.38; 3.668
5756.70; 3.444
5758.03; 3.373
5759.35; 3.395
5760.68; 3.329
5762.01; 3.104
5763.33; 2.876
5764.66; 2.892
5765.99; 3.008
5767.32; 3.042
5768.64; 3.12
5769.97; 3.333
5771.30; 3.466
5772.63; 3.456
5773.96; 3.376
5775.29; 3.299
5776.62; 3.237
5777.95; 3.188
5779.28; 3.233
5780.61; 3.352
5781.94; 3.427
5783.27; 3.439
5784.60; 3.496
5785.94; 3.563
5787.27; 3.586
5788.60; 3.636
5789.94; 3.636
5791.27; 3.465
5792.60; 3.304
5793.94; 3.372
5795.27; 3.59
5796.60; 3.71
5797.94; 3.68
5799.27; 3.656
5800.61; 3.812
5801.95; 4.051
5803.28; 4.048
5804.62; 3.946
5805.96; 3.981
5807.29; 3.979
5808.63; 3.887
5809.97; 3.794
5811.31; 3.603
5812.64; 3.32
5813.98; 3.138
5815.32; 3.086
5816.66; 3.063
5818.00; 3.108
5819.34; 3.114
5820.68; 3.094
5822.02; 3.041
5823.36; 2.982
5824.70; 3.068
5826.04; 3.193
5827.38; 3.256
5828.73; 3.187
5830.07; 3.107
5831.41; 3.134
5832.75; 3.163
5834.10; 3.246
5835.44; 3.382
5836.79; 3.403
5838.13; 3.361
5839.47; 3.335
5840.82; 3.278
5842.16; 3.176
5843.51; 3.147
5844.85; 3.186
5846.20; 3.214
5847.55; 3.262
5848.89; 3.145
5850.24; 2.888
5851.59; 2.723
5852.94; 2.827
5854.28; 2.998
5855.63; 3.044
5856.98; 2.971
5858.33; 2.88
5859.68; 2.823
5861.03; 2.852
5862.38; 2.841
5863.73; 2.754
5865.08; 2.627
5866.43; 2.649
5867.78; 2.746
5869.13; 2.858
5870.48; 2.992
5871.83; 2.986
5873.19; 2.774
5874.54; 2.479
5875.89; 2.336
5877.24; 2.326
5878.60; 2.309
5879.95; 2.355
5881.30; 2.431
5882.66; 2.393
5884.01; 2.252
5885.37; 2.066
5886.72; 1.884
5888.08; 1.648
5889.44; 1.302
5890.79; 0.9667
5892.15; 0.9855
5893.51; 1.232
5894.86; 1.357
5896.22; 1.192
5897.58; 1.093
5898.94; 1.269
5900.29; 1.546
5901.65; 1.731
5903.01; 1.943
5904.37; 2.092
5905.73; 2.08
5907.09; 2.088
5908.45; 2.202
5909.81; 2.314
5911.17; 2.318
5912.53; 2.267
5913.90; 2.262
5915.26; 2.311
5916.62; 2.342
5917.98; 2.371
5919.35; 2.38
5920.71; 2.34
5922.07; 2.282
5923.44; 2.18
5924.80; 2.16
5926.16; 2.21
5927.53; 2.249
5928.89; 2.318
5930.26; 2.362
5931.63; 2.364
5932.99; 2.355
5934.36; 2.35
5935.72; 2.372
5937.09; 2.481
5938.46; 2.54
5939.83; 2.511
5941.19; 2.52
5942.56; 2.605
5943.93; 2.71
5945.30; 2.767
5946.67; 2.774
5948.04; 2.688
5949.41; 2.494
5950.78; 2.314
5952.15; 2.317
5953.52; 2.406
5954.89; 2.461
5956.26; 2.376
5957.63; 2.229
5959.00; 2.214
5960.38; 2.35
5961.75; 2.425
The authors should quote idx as 3.41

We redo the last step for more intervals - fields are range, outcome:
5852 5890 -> 2.55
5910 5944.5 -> 2.36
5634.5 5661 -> 2.46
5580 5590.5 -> 2.8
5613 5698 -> 2.48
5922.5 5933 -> 2.27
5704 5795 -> 3.29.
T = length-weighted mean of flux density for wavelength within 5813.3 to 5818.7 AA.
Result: 3.1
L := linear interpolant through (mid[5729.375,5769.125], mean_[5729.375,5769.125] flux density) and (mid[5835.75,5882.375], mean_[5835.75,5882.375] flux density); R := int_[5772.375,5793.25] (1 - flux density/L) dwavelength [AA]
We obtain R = -1.4 AA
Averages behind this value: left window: 3.36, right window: 2.88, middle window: 3.42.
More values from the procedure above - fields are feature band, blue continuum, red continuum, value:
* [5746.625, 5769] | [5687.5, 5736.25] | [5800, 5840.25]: -1.8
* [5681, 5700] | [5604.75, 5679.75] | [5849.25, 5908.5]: -3.4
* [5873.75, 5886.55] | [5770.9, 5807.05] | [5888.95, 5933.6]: 0.3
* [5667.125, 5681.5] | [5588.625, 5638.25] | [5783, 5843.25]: 1.2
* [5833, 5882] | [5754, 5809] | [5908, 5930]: -1.4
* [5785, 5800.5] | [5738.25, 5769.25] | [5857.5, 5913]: -2.8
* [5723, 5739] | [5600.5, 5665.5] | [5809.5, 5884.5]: -2.6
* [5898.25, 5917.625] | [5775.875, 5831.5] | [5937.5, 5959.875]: 4.9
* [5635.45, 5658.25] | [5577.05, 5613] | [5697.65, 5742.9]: 2.4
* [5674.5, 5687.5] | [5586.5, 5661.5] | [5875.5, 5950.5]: -1.7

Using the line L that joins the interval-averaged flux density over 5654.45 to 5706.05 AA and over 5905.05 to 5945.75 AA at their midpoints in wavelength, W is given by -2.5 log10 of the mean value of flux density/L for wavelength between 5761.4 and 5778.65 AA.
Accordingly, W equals -0.24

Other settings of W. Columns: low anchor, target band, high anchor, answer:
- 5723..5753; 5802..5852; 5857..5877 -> -0.13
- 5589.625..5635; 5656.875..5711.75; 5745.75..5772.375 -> 0.06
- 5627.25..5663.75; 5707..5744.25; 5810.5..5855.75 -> -0.16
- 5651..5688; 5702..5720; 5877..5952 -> -0.21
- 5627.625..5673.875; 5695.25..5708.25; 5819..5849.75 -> -0.08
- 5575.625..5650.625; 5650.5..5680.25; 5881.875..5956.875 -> -0.11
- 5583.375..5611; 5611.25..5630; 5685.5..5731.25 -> 0.15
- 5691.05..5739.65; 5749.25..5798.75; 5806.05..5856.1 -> -0.10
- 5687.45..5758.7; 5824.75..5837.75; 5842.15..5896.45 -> -0.21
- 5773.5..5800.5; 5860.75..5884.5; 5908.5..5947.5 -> 0.08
